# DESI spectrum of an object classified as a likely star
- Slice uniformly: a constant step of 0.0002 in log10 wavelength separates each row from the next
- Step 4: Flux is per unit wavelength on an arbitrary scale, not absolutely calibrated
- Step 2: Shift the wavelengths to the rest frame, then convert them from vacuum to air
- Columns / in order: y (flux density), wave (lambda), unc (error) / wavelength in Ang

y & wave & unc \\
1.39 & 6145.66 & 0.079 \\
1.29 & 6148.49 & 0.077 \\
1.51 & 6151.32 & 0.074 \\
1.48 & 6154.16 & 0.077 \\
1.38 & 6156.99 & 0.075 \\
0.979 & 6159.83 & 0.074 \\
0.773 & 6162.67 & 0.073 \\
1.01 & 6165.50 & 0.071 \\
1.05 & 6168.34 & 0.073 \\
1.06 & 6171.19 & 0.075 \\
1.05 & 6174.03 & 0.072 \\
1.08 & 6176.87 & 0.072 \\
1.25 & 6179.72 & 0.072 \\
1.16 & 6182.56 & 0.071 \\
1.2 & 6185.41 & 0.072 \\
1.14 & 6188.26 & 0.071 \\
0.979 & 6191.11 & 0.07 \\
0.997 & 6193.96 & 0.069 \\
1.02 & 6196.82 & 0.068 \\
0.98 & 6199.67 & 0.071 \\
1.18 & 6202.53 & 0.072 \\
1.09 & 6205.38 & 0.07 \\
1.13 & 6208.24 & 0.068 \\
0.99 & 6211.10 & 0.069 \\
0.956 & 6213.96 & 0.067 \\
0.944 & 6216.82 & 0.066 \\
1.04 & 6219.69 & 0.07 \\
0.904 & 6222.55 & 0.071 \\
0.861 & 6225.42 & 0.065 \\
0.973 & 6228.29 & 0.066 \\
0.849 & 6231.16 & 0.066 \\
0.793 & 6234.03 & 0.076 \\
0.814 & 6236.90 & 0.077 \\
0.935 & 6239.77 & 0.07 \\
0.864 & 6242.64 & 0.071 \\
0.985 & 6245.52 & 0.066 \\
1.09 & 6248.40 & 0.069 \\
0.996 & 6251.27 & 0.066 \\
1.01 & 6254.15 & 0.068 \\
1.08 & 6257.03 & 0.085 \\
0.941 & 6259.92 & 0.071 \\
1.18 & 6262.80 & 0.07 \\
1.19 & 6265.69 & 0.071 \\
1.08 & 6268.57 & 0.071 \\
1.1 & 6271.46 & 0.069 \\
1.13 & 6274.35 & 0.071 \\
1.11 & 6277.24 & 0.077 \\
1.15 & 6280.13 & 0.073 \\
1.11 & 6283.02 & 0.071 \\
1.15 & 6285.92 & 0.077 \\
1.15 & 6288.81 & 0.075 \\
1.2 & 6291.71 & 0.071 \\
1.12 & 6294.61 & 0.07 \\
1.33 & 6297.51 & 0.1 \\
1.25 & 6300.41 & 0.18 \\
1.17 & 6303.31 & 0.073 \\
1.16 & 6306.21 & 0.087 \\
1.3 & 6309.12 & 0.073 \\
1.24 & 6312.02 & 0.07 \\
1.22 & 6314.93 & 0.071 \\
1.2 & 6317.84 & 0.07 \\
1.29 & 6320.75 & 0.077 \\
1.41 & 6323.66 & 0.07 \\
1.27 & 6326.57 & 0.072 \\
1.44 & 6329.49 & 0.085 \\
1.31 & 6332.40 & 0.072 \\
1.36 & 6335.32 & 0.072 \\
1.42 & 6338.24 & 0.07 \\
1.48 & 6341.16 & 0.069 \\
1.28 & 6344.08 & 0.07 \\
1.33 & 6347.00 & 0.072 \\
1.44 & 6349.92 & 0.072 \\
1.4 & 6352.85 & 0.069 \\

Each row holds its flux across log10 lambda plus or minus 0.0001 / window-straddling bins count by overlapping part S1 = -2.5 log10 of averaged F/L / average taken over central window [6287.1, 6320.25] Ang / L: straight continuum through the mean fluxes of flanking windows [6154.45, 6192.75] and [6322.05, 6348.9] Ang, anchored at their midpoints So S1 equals 0.09 mag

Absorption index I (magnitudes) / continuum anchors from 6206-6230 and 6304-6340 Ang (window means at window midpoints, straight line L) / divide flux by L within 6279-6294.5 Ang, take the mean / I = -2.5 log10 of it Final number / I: 0.04 mag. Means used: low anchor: 0.977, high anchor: 1.3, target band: 1.15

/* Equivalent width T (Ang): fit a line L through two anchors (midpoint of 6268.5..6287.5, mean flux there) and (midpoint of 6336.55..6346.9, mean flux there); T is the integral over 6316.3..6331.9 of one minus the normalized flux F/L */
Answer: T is -0.1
